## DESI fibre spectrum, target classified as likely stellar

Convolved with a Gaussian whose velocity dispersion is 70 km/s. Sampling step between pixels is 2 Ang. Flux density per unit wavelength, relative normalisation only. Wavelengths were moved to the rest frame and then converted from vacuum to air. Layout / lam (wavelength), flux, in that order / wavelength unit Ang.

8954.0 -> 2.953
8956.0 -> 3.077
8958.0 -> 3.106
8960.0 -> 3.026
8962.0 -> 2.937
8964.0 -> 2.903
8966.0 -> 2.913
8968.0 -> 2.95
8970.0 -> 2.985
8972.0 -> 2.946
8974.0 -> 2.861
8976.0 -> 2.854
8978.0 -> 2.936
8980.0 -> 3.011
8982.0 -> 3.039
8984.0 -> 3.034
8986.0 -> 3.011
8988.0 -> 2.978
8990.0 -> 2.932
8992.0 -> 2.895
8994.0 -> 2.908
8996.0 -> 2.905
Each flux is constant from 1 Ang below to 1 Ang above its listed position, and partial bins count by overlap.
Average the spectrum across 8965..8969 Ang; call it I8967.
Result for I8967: 2.93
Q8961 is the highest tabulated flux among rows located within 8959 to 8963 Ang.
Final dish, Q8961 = 3.026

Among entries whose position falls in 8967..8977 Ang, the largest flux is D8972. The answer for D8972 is 2.985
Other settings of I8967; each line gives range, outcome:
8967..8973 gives 2.96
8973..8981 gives 2.92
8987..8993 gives 2.94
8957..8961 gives 3.07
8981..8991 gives 3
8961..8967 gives 2.92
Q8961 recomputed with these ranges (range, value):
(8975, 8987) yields 3.039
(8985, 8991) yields 3.011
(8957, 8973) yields 3.106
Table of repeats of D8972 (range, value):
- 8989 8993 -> 2.932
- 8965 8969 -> 2.95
